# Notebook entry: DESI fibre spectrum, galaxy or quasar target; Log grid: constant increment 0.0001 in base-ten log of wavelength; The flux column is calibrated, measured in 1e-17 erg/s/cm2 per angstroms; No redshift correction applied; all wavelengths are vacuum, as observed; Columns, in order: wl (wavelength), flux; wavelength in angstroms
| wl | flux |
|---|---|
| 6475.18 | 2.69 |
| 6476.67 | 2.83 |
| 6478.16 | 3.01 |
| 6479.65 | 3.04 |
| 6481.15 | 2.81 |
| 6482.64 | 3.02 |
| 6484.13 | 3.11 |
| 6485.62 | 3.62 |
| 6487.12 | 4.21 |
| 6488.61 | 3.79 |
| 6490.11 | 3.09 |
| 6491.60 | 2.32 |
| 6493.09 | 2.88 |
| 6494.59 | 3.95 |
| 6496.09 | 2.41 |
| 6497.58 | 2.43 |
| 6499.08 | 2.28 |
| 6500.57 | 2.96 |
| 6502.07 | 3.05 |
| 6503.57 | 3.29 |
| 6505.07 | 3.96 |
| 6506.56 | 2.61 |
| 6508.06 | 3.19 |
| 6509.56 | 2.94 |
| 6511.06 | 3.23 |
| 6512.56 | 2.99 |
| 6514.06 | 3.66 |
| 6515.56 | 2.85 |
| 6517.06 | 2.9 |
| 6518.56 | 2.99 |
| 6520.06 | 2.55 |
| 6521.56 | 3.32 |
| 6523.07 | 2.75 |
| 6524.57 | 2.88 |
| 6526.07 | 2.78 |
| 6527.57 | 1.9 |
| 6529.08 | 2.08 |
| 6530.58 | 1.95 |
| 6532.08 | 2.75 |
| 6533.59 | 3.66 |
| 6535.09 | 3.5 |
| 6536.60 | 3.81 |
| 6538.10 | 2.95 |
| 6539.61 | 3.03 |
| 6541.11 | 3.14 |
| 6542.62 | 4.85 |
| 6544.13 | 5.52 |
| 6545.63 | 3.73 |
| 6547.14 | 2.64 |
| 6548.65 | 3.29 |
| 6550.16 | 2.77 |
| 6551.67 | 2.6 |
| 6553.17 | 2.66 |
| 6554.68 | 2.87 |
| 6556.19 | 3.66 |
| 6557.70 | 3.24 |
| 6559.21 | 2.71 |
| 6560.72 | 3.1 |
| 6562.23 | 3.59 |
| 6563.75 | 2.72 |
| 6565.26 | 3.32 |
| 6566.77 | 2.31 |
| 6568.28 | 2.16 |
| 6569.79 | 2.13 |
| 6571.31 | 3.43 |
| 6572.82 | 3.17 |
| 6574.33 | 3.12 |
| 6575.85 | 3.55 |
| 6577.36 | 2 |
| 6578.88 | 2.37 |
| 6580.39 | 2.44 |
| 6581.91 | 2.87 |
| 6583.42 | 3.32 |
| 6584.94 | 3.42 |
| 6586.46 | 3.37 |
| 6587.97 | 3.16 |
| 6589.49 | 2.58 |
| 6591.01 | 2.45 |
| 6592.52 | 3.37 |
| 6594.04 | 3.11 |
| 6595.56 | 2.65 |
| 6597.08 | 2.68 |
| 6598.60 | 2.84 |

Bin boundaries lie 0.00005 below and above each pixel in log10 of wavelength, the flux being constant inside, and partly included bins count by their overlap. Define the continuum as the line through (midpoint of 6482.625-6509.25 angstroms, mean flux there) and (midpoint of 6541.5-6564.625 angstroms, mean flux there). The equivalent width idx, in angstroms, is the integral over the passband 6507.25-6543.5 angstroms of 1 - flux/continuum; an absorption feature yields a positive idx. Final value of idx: 2.2 angstroms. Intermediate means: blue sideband 3.12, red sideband 3.33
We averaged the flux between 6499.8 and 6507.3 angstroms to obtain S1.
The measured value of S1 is 3.17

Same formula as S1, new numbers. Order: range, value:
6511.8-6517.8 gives 3.1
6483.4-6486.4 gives 3.37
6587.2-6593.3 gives 2.9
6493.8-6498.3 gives 2.93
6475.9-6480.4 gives 2.96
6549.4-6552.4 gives 2.68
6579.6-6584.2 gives 2.88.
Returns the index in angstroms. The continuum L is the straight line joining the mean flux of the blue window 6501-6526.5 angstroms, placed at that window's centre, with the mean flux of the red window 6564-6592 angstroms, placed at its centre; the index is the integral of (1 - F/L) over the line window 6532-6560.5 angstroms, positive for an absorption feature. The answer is -3.8 angstroms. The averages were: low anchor 3.06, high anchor 2.85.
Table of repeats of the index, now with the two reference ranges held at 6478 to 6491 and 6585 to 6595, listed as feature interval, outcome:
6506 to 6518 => 0.66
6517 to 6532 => 2.80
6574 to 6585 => 0.76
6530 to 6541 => 0.19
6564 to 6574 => 1.02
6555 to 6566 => -0.26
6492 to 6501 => 1.31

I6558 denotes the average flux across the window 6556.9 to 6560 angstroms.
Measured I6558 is 2.99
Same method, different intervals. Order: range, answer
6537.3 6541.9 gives 3.06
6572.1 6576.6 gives 3.28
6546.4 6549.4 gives 2.96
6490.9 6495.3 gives 3.05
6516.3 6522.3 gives 2.94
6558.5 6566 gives 3.09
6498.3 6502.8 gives 2.76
